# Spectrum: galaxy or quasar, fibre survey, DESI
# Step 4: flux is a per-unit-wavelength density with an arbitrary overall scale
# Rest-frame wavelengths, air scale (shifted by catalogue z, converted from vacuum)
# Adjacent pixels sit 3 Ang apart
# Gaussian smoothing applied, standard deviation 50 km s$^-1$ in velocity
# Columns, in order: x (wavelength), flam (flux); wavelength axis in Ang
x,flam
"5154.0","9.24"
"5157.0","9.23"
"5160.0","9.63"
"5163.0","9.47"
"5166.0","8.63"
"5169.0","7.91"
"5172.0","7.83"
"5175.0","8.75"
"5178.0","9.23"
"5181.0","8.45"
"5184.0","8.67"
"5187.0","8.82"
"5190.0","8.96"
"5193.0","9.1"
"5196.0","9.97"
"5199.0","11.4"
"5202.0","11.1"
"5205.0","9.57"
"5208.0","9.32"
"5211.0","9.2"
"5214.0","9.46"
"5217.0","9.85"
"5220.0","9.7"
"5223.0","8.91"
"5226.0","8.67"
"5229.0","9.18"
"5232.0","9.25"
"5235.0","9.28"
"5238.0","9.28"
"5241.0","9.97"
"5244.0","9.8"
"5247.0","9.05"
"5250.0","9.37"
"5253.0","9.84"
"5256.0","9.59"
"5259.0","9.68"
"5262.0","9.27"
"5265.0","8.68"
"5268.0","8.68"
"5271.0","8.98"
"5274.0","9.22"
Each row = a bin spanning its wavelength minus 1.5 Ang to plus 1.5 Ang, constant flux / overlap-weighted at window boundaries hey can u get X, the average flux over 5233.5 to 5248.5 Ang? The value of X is 9.48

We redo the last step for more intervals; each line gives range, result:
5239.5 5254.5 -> 9.61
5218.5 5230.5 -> 9.12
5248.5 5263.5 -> 9.55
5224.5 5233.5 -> 9.03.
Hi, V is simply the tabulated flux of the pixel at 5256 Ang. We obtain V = 9.59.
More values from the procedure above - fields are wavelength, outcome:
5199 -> 11.4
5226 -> 8.67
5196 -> 9.97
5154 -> 9.24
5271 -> 8.98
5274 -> 9.22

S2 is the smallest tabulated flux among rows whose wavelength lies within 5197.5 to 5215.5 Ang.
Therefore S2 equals 9.2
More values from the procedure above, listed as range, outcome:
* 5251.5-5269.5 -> 8.68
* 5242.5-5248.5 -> 9.05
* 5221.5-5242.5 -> 8.67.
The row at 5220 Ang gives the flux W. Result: 9.7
